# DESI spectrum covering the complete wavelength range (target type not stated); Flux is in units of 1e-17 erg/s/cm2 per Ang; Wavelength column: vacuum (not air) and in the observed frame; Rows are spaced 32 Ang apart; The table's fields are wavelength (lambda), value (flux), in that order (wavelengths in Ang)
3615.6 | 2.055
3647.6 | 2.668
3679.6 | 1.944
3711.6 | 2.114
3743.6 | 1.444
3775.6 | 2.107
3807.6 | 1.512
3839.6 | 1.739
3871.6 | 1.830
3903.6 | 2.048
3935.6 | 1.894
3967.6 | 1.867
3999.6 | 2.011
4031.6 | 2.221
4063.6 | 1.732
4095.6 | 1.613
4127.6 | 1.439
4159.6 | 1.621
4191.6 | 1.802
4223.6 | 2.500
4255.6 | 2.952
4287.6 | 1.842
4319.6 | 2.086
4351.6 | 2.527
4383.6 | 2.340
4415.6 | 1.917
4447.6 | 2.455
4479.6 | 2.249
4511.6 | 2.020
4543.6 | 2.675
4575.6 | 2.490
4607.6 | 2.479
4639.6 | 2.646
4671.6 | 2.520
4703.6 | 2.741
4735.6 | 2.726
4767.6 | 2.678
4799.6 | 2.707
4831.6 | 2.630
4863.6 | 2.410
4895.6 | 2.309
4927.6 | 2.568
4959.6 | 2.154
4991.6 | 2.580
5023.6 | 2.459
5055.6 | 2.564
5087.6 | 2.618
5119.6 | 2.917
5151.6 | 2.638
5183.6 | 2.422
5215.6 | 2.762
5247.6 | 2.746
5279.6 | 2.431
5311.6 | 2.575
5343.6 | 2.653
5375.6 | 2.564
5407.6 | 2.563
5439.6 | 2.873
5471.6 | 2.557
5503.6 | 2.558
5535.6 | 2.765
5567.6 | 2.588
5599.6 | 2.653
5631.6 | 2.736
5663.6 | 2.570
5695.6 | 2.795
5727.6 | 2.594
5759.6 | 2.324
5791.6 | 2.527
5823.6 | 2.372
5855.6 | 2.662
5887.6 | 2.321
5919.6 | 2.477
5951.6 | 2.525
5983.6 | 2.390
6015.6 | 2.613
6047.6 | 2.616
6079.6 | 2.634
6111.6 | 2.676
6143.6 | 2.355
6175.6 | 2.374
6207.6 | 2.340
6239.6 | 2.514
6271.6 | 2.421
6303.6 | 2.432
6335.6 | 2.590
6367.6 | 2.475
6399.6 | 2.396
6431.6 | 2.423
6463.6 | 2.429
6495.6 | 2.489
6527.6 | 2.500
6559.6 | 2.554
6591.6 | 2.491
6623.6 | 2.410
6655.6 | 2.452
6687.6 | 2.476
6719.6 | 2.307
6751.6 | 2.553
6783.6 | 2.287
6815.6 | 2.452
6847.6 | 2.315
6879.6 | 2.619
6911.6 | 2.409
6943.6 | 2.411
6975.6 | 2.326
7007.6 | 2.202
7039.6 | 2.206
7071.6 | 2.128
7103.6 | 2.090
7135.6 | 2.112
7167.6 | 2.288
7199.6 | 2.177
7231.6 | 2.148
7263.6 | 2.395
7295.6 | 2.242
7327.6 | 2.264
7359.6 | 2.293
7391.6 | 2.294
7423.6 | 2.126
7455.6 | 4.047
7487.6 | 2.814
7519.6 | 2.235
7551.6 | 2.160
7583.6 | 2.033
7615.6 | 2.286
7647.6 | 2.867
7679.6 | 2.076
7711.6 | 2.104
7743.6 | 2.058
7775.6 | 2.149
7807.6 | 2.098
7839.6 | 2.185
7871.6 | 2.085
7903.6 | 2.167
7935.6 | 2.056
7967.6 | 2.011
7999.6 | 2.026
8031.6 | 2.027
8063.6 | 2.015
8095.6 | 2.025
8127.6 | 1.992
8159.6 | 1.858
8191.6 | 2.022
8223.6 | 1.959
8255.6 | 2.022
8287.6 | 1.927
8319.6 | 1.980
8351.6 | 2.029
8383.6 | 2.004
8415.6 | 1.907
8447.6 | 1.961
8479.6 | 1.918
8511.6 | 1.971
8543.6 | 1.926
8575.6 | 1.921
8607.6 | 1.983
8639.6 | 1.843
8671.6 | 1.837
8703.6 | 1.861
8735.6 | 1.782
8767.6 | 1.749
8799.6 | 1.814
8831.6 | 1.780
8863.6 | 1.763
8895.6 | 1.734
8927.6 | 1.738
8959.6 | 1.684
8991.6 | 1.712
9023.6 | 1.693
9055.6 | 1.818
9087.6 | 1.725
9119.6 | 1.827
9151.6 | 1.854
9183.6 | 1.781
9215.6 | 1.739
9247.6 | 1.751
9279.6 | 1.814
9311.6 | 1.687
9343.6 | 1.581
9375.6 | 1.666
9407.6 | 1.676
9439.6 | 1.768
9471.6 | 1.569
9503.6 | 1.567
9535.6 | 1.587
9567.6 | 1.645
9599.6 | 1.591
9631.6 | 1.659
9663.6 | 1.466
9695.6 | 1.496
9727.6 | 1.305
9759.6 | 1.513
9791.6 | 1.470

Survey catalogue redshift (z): 0.137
